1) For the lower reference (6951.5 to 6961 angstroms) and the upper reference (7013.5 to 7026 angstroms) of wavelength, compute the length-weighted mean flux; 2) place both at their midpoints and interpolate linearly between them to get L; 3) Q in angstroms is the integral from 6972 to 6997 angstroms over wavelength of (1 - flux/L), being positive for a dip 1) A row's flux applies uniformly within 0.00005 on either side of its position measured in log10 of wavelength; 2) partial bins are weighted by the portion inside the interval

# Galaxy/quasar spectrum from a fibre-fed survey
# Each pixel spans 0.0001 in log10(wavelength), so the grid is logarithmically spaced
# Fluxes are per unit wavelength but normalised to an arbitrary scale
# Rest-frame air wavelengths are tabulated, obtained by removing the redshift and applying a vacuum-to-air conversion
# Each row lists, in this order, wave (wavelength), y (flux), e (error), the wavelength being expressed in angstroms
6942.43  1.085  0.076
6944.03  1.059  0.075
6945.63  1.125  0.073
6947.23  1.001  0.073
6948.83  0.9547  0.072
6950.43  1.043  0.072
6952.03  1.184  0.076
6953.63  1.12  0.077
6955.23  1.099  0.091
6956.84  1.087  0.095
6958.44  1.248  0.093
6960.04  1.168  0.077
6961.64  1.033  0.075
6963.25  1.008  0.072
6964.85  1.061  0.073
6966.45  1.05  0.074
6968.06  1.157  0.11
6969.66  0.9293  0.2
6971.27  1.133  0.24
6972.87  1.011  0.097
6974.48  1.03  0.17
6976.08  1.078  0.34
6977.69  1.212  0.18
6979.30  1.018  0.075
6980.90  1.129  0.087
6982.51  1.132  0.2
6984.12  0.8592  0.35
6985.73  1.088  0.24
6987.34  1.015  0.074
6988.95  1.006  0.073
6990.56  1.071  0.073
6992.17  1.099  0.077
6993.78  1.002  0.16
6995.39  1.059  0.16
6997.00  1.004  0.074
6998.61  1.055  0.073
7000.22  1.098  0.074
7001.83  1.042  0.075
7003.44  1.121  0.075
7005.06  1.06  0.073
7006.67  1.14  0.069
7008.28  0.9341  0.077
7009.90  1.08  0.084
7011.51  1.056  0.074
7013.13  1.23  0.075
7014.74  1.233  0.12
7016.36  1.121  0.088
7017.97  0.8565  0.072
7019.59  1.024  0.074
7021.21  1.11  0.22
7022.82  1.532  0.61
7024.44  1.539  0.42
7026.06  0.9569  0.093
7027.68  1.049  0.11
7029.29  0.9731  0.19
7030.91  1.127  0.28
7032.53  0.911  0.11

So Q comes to 2.43 angstroms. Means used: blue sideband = 1.15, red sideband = 1.19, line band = 1.05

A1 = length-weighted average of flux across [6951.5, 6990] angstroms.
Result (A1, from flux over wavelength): 1.08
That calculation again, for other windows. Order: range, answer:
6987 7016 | 1.07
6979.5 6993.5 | 1.05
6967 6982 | 1.08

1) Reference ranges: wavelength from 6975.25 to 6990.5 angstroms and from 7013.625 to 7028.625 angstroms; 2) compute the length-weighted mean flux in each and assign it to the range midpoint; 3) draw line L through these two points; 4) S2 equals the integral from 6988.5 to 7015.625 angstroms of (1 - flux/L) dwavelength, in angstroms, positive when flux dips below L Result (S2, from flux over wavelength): 0.80 angstroms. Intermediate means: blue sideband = 1.06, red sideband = 1.16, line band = 1.08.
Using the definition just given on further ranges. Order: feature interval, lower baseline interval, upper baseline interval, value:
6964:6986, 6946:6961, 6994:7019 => 0.5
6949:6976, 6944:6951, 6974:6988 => -0.9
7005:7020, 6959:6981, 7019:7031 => 0.9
